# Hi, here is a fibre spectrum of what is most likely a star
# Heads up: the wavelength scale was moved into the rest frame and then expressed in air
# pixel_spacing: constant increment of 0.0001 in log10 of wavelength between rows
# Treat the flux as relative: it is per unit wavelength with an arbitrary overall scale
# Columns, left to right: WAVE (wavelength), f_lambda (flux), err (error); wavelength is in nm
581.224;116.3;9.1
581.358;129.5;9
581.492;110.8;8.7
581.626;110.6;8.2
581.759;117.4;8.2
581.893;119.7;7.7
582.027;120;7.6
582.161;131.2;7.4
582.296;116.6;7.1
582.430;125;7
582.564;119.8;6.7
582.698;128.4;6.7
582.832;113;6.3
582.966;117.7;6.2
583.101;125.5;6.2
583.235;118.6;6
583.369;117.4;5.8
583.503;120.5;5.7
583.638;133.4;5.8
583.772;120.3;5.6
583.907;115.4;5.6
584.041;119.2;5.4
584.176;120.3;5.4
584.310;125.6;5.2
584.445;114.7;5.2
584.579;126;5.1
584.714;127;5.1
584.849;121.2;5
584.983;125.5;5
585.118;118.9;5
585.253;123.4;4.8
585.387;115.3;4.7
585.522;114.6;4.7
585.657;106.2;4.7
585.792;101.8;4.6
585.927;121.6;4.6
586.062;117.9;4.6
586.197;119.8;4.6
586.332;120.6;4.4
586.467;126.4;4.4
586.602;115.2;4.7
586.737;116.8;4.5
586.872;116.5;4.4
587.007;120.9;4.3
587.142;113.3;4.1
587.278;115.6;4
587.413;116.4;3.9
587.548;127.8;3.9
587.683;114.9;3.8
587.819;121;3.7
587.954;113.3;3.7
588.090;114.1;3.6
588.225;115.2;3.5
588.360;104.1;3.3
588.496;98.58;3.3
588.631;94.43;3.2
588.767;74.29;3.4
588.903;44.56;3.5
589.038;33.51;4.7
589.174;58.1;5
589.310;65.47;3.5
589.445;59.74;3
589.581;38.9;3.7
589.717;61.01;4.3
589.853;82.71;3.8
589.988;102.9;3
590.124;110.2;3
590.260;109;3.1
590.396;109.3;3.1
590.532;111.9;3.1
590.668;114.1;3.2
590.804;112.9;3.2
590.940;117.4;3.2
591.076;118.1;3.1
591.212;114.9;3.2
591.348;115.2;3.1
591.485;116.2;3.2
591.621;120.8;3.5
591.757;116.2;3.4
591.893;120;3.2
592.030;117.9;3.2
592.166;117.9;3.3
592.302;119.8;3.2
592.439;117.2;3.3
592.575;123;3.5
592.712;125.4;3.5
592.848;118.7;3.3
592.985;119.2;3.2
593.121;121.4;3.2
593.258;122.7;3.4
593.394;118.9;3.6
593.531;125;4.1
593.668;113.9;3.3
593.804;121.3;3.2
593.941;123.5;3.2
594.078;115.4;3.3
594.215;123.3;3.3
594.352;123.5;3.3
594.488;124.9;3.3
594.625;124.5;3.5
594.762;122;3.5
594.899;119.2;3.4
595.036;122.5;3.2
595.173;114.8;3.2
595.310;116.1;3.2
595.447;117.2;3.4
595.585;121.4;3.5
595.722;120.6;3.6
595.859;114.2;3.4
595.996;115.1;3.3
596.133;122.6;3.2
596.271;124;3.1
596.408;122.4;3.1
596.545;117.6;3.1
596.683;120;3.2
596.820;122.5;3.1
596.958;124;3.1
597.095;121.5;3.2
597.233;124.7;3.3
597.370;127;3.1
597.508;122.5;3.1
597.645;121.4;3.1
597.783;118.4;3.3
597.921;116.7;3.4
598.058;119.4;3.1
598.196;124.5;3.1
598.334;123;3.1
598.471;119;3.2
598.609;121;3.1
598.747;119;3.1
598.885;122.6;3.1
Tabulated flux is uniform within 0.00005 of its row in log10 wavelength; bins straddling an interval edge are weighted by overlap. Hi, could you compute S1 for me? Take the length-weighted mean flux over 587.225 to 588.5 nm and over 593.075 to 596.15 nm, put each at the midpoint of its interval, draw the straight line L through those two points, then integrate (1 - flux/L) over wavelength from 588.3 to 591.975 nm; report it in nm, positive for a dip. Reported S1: 0.73 nm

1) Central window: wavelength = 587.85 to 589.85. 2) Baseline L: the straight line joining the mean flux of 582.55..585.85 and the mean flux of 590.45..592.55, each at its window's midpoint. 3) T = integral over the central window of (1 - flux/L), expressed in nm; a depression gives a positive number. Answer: 0.68 nm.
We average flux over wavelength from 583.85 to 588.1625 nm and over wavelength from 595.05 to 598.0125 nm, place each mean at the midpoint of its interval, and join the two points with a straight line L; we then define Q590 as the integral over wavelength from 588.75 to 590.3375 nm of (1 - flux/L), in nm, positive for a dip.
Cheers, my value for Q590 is 0.65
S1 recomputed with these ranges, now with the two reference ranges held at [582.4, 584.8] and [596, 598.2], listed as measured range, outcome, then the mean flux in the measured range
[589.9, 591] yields 0.101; 110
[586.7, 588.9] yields 0.226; 109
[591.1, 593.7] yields 0.049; 119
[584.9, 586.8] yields 0.063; 117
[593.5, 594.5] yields 0.004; 121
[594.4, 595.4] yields 0.008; 121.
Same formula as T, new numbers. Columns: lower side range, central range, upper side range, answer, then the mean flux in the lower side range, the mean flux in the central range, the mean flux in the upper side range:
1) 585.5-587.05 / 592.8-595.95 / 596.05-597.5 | 0.03 nm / 117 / 120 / 123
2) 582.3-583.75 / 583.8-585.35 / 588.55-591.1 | -0.11 nm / 122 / 121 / 84.7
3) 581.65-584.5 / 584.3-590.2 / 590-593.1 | 0.75 nm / 121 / 104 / 116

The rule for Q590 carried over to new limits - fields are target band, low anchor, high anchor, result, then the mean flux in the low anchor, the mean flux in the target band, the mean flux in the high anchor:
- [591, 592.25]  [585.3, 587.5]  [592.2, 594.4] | 0.02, 116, 118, 121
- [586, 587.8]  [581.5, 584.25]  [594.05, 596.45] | 0.02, 120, 119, 120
